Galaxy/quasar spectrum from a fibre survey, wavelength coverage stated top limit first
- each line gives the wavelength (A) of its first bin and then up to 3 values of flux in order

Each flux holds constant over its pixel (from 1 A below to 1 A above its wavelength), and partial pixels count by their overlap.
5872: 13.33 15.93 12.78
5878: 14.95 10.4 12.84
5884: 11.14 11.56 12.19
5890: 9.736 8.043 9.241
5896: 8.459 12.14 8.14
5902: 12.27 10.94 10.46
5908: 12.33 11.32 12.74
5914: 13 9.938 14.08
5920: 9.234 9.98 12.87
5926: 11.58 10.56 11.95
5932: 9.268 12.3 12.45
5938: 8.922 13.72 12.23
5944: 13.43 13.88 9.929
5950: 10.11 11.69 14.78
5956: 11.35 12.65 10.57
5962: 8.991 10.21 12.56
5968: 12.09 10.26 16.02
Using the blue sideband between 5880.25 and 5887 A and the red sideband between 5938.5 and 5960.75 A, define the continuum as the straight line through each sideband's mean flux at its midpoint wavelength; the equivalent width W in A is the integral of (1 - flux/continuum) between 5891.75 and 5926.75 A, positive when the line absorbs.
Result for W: 2.6 A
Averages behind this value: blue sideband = 11.7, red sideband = 12.2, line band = 11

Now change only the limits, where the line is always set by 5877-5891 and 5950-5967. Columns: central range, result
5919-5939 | 1.25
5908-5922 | 0.07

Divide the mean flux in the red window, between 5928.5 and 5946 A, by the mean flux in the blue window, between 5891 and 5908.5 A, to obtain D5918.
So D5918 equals 1.2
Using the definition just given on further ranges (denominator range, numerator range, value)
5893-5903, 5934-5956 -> 1.20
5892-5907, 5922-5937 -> 1.14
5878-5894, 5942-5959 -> 1.11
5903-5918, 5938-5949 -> 1.05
